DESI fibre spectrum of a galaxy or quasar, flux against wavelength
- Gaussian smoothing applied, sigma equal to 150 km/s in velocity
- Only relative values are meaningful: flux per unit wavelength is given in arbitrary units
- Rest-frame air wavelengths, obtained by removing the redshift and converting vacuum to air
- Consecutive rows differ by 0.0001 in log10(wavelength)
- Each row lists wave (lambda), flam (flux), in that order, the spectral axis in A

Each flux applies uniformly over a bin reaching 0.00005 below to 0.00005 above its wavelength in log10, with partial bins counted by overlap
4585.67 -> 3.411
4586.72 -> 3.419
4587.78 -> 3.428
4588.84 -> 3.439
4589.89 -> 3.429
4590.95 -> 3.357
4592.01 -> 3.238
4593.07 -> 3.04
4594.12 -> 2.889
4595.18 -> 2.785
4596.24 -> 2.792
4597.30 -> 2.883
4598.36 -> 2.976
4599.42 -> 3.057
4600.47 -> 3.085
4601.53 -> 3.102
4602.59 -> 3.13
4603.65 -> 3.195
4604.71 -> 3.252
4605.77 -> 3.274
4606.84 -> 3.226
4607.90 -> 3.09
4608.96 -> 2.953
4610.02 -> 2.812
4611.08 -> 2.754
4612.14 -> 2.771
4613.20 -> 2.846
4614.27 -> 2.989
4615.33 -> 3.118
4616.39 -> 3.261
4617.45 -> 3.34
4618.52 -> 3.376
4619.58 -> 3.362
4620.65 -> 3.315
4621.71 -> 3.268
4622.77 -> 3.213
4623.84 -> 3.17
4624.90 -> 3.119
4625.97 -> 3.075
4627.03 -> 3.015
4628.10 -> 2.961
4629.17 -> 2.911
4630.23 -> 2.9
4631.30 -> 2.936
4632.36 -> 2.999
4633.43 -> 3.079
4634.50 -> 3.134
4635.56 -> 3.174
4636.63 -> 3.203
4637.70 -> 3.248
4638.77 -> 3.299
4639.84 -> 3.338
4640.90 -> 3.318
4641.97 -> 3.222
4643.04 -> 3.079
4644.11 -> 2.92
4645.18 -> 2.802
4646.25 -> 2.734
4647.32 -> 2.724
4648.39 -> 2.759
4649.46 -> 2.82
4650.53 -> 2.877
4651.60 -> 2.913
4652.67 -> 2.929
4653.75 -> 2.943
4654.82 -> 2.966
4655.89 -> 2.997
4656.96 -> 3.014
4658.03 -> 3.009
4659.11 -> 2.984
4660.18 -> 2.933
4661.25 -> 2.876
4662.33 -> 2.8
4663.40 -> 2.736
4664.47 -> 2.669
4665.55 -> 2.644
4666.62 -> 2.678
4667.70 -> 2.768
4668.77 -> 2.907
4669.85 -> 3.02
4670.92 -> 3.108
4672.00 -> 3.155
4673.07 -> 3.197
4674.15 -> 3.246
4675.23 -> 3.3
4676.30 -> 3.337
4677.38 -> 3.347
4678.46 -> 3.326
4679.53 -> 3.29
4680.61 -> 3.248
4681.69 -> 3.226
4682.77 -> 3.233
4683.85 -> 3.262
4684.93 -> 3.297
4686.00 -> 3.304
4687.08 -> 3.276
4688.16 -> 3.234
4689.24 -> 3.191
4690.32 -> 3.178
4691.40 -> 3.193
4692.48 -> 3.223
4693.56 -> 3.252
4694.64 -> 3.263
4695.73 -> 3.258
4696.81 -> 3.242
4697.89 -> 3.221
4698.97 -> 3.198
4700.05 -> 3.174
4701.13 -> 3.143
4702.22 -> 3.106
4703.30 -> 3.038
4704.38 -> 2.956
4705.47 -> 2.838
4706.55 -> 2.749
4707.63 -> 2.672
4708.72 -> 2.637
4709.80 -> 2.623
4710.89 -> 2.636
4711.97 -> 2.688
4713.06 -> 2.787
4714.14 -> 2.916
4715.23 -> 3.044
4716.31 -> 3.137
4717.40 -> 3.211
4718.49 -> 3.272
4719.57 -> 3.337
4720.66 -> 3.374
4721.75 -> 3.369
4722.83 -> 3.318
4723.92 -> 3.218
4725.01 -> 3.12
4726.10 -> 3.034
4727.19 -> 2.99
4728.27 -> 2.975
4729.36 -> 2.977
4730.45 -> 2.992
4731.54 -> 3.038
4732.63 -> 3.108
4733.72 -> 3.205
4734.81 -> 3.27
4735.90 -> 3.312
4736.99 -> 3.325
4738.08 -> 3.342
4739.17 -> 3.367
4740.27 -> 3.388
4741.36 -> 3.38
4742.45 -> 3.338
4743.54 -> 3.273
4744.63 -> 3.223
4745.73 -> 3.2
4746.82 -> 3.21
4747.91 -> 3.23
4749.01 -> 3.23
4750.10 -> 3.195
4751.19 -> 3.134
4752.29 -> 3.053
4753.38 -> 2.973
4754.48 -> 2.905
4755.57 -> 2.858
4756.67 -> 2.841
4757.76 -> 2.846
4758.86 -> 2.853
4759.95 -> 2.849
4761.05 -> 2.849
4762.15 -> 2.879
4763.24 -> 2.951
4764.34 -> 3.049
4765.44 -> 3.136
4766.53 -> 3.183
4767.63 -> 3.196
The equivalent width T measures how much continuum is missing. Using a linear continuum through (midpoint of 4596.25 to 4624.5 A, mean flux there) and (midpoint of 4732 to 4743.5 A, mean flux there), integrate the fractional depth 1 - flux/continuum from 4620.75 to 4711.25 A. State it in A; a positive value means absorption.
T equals 3.9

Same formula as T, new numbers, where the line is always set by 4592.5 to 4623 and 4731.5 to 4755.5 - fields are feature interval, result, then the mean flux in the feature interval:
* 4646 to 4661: 1.0 A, 2.9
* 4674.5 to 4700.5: -0.8 A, 3.25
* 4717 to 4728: -0.1 A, 3.22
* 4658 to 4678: 0.9 A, 2.98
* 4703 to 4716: 1.5 A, 2.8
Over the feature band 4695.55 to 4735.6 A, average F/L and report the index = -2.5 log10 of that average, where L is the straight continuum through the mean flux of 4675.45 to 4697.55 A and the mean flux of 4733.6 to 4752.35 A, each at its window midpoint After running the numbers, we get 0.073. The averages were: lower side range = 3.26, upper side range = 3.27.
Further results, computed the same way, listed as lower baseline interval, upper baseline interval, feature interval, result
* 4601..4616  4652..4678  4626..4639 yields -0.02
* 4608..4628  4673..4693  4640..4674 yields 0.09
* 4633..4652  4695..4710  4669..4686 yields -0.08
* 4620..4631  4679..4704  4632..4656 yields 0.04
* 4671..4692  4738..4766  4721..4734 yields 0.01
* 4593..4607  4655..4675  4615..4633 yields -0.05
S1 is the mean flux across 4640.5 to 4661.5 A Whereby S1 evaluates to 2.94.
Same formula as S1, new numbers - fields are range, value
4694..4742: 3.1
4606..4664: 3.03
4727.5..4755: 3.18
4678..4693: 3.25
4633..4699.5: 3.08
